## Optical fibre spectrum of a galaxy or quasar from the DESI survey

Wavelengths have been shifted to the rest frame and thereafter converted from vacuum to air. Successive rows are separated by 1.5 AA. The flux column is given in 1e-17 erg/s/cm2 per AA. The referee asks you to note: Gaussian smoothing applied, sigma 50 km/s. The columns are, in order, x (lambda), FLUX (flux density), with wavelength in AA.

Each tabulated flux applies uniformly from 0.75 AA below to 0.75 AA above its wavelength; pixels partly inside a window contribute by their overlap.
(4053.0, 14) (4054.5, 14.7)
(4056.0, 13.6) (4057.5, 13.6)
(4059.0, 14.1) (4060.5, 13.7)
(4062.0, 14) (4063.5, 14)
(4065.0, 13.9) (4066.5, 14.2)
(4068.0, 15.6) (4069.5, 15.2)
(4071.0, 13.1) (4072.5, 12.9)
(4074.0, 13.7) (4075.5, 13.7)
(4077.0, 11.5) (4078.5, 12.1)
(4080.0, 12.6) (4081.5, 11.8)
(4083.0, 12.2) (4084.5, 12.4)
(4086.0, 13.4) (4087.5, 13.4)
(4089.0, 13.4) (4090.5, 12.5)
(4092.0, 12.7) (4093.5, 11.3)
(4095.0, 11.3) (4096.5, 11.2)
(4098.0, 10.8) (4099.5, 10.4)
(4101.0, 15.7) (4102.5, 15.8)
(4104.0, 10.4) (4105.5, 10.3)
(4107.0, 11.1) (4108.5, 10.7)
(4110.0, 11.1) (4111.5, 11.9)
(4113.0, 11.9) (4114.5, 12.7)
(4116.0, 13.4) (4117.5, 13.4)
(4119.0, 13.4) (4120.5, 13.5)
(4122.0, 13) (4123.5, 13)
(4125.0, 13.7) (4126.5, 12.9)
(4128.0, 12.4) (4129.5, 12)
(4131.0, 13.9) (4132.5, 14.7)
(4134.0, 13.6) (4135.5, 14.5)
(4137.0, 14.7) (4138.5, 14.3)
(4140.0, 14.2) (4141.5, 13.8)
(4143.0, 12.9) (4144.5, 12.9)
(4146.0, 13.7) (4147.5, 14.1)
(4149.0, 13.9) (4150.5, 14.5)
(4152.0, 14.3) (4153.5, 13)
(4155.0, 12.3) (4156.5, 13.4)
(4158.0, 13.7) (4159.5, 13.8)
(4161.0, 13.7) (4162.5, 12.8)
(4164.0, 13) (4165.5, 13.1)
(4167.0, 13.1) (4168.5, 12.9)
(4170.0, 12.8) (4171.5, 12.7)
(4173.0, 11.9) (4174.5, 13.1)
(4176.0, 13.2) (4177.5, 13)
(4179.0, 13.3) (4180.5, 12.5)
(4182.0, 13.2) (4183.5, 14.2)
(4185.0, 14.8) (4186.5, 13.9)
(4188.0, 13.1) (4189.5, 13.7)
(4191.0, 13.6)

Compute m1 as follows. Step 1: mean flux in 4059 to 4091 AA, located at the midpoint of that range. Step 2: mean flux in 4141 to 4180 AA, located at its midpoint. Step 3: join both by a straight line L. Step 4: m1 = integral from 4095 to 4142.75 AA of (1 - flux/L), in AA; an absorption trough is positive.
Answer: 1.7 AA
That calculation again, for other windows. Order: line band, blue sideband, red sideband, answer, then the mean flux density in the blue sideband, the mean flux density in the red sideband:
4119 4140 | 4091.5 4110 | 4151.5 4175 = -2.0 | 11.8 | 13.1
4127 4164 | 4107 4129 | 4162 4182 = -2.5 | 12.6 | 12.9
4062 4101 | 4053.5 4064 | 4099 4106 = 1.3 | 14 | 12.7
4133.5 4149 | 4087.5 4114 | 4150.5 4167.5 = -1.1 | 12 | 13.3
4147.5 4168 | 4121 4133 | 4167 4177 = -0.8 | 13.2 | 12.8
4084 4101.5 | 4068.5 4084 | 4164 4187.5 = 0.9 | 12.9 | 13.2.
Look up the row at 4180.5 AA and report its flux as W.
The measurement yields 12.5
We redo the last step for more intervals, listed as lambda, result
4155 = 12.3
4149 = 13.9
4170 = 12.8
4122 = 13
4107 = 11.1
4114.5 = 12.7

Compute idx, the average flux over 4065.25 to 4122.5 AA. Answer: 12.6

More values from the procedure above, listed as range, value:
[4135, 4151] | 13.9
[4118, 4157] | 13.6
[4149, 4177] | 13.2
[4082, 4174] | 12.9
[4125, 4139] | 13.7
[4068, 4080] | 13.3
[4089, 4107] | 12.1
